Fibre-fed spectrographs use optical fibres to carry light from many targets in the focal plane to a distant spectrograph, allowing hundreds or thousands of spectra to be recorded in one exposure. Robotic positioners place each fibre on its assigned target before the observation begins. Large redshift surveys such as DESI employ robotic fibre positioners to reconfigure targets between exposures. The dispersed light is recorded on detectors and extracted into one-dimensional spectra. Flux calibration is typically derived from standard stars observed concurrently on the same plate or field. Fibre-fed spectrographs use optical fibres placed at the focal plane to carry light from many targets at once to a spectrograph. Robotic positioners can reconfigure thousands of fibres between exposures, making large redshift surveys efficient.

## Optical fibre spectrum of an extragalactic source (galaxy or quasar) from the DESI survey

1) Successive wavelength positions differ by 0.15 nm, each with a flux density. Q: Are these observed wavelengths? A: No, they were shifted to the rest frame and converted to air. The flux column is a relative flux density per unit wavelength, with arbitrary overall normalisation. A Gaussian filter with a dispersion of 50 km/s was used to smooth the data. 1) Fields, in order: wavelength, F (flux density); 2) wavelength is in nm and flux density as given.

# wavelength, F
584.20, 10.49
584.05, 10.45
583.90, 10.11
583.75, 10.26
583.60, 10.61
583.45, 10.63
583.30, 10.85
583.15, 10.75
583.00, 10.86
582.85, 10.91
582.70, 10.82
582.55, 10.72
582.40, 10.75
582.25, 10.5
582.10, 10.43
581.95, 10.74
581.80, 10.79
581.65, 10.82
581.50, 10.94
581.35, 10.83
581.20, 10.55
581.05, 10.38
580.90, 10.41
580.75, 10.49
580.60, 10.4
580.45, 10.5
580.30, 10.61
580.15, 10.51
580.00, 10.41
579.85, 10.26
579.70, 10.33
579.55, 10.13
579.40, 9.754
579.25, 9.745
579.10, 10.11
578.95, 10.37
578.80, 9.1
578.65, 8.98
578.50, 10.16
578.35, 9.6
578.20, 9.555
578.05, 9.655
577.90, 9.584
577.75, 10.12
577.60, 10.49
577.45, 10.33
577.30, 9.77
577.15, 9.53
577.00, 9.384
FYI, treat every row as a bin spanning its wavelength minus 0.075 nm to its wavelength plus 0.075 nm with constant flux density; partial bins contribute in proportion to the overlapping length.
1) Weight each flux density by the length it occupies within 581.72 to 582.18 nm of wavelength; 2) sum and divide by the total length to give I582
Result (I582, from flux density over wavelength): 10.7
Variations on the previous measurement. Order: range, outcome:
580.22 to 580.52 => 10.6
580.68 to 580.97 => 10.5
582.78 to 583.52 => 10.8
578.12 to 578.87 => 9.48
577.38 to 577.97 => 10.1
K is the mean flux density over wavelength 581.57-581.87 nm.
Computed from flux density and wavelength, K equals 10.8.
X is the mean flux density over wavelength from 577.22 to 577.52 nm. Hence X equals 10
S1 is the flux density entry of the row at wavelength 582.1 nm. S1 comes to 10.43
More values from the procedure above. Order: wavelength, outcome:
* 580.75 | 10.49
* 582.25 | 10.5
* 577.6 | 10.49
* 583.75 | 10.26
